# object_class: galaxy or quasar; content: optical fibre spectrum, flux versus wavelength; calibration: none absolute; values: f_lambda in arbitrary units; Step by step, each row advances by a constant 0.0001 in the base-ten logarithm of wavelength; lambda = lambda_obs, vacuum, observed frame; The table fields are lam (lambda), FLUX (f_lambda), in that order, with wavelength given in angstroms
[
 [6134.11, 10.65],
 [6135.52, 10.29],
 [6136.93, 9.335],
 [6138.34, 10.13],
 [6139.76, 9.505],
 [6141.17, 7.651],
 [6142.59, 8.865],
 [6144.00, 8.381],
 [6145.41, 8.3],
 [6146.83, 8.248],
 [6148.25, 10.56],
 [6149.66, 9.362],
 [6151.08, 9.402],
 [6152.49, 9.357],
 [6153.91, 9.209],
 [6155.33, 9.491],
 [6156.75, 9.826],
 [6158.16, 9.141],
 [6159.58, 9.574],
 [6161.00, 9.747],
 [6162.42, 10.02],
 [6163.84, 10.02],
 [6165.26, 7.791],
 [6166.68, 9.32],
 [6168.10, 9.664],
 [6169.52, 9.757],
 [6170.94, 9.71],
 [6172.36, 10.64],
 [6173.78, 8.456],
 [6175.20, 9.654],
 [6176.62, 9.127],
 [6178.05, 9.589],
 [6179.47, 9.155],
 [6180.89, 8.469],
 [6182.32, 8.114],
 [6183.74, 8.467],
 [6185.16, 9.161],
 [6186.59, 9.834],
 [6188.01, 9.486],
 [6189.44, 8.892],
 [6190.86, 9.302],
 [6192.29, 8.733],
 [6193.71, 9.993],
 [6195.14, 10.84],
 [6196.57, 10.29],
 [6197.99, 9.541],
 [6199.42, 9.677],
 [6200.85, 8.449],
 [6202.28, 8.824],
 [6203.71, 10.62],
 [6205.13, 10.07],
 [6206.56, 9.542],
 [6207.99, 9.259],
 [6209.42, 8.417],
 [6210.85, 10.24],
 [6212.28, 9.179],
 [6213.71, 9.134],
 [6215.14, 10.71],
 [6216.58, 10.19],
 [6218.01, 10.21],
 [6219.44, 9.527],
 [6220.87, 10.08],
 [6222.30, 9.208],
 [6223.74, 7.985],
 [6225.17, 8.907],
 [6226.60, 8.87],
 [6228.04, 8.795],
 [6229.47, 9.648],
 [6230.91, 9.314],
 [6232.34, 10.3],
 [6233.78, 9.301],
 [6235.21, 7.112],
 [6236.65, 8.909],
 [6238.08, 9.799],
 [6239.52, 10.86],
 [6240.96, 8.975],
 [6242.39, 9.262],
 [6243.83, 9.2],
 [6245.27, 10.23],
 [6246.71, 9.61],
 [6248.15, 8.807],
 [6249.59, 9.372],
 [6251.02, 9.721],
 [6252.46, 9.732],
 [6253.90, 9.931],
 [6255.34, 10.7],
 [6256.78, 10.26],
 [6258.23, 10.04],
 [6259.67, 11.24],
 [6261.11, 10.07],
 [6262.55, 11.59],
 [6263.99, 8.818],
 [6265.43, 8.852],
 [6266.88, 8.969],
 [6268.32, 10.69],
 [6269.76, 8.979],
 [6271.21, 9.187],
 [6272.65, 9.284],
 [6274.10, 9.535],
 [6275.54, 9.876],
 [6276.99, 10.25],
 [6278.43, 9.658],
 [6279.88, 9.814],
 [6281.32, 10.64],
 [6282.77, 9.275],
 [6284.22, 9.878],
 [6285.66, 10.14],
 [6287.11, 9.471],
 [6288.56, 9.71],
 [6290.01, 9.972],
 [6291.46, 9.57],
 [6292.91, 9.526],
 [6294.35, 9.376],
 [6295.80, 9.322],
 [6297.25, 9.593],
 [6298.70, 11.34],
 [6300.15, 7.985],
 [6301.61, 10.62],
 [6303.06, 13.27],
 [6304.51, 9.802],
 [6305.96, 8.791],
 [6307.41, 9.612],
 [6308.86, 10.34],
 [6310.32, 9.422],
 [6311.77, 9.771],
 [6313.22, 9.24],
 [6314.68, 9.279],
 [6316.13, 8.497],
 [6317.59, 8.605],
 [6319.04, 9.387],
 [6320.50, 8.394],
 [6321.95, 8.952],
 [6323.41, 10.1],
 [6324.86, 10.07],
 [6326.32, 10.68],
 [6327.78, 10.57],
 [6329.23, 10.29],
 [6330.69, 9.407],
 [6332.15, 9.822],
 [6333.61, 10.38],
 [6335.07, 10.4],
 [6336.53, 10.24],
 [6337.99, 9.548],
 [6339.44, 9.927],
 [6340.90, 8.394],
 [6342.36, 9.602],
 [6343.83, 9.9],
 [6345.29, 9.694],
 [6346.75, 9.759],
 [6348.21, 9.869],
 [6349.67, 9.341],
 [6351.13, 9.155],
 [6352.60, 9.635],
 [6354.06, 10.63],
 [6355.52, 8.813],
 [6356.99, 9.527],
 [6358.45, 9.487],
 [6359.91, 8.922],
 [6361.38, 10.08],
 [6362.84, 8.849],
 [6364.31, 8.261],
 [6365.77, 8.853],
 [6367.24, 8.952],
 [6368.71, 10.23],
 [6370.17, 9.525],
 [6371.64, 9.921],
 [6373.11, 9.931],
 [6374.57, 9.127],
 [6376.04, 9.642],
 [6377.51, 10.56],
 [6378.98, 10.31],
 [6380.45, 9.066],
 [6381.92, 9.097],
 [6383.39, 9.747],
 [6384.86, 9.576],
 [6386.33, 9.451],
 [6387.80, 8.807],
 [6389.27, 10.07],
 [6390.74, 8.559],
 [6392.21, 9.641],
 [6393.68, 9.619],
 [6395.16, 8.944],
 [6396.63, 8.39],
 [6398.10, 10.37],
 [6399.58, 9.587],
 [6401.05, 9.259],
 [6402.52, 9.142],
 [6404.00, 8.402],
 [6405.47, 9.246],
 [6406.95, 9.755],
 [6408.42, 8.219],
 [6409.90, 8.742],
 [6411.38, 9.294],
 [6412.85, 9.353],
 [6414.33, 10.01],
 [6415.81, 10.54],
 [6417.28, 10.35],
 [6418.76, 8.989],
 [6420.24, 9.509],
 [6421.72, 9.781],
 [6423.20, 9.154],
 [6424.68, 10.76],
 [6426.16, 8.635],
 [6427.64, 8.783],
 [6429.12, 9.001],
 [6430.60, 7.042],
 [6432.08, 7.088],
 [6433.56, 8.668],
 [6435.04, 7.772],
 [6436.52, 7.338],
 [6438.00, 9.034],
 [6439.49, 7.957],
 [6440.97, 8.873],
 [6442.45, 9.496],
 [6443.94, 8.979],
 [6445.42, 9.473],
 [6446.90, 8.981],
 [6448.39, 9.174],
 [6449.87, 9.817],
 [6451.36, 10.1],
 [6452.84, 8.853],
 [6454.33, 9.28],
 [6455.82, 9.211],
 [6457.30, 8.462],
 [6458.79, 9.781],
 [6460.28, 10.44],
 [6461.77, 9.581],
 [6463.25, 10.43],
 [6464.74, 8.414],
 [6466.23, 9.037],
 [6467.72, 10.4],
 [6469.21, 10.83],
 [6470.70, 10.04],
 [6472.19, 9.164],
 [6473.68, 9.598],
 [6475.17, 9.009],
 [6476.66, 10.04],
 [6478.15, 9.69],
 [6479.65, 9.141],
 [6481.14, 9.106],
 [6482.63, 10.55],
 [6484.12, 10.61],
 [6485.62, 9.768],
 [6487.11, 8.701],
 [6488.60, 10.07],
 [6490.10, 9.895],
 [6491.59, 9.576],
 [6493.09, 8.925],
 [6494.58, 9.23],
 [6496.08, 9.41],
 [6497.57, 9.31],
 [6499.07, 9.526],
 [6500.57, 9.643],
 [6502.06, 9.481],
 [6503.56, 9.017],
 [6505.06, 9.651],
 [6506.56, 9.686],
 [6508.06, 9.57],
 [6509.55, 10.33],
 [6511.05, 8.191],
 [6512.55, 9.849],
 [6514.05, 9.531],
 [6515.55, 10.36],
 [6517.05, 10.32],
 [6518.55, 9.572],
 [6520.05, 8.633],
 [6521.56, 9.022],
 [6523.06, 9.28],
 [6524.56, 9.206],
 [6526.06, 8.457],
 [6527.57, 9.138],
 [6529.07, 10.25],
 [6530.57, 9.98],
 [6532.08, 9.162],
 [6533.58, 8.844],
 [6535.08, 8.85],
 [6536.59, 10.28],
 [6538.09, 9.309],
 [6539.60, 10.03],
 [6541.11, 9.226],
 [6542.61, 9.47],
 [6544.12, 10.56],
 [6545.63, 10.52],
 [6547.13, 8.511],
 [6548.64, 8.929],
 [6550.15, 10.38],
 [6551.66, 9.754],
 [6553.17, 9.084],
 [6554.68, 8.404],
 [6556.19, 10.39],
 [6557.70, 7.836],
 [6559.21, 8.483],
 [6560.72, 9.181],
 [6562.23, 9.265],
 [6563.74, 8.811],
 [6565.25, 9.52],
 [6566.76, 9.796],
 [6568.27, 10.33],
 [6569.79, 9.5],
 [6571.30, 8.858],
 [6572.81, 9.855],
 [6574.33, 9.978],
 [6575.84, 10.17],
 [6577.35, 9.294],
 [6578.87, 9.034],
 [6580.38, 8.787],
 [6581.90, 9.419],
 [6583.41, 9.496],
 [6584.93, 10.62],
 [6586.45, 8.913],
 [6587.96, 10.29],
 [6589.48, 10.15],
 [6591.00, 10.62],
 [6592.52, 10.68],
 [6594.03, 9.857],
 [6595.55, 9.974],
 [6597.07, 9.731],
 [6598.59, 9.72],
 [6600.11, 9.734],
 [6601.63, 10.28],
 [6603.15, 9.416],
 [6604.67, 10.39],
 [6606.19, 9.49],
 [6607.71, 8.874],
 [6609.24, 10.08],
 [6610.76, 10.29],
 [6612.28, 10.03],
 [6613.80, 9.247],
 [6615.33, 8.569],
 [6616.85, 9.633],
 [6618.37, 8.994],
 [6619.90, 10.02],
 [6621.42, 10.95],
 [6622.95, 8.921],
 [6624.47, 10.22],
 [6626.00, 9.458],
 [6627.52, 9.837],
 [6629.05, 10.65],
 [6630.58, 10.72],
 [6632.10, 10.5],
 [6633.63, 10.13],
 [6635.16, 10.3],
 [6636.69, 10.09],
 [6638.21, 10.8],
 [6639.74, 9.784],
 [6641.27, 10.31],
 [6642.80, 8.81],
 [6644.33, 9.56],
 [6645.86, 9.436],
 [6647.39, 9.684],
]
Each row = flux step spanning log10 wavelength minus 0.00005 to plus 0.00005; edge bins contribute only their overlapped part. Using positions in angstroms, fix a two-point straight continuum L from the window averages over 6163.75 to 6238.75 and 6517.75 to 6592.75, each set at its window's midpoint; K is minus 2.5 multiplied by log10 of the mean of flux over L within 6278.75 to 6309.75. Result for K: -0.058 mag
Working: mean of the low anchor 9.36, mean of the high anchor 9.47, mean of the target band 9.9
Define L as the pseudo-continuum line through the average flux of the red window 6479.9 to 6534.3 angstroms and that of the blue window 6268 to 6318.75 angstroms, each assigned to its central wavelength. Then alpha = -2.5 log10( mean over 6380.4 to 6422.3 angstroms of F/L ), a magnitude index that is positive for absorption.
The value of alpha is 0.03 mag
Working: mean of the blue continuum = 9.71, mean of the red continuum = 9.49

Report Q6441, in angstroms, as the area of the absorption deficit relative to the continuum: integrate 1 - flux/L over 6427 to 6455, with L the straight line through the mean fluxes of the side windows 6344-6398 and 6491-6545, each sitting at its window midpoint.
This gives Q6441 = 2.2 angstroms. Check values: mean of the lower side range 9.46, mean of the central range 8.72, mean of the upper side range 9.47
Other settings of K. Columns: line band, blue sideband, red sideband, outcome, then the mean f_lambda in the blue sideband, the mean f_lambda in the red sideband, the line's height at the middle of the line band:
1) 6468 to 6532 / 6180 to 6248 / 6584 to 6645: 0.02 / 9.39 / 9.91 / 9.76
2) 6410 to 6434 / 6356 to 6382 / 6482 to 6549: 0.04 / 9.47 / 9.52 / 9.49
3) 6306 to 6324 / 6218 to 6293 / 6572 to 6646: 0.04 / 9.61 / 9.84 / 9.65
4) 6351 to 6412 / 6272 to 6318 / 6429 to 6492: 0.01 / 9.74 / 9.27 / 9.49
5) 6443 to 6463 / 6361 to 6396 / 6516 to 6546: 0.01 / 9.44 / 9.5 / 9.47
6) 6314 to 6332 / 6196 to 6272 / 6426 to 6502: -0.01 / 9.57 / 9.26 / 9.45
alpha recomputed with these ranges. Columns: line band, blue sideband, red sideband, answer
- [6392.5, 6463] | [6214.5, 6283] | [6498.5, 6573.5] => 0.04 mag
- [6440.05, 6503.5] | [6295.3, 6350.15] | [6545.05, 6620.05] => 0.02 mag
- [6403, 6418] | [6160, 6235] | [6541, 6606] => 0.02 mag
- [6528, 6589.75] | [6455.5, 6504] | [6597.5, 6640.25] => 0.03 mag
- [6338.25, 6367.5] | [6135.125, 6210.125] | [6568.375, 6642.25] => 0.02 mag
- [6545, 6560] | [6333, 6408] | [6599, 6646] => 0.06 mag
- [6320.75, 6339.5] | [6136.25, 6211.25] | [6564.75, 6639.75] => -0.05 mag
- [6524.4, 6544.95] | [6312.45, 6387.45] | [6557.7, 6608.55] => 0.01 mag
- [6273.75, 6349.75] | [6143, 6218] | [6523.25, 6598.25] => -0.03 mag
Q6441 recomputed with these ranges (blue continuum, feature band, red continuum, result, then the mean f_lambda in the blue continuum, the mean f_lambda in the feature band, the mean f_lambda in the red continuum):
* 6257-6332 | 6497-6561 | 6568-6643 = 2.6 angstroms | 9.76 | 9.42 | 9.84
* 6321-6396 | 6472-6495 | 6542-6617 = 0.1 angstroms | 9.6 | 9.58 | 9.6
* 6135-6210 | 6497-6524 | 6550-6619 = 0.1 angstroms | 9.34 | 9.5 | 9.59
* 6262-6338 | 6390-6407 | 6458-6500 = 0.8 angstroms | 9.75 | 9.22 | 9.65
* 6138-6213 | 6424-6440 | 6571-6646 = 2.1 angstroms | 9.34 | 8.37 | 9.83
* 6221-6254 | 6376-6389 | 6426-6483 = -0.6 angstroms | 9.3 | 9.6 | 9.16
